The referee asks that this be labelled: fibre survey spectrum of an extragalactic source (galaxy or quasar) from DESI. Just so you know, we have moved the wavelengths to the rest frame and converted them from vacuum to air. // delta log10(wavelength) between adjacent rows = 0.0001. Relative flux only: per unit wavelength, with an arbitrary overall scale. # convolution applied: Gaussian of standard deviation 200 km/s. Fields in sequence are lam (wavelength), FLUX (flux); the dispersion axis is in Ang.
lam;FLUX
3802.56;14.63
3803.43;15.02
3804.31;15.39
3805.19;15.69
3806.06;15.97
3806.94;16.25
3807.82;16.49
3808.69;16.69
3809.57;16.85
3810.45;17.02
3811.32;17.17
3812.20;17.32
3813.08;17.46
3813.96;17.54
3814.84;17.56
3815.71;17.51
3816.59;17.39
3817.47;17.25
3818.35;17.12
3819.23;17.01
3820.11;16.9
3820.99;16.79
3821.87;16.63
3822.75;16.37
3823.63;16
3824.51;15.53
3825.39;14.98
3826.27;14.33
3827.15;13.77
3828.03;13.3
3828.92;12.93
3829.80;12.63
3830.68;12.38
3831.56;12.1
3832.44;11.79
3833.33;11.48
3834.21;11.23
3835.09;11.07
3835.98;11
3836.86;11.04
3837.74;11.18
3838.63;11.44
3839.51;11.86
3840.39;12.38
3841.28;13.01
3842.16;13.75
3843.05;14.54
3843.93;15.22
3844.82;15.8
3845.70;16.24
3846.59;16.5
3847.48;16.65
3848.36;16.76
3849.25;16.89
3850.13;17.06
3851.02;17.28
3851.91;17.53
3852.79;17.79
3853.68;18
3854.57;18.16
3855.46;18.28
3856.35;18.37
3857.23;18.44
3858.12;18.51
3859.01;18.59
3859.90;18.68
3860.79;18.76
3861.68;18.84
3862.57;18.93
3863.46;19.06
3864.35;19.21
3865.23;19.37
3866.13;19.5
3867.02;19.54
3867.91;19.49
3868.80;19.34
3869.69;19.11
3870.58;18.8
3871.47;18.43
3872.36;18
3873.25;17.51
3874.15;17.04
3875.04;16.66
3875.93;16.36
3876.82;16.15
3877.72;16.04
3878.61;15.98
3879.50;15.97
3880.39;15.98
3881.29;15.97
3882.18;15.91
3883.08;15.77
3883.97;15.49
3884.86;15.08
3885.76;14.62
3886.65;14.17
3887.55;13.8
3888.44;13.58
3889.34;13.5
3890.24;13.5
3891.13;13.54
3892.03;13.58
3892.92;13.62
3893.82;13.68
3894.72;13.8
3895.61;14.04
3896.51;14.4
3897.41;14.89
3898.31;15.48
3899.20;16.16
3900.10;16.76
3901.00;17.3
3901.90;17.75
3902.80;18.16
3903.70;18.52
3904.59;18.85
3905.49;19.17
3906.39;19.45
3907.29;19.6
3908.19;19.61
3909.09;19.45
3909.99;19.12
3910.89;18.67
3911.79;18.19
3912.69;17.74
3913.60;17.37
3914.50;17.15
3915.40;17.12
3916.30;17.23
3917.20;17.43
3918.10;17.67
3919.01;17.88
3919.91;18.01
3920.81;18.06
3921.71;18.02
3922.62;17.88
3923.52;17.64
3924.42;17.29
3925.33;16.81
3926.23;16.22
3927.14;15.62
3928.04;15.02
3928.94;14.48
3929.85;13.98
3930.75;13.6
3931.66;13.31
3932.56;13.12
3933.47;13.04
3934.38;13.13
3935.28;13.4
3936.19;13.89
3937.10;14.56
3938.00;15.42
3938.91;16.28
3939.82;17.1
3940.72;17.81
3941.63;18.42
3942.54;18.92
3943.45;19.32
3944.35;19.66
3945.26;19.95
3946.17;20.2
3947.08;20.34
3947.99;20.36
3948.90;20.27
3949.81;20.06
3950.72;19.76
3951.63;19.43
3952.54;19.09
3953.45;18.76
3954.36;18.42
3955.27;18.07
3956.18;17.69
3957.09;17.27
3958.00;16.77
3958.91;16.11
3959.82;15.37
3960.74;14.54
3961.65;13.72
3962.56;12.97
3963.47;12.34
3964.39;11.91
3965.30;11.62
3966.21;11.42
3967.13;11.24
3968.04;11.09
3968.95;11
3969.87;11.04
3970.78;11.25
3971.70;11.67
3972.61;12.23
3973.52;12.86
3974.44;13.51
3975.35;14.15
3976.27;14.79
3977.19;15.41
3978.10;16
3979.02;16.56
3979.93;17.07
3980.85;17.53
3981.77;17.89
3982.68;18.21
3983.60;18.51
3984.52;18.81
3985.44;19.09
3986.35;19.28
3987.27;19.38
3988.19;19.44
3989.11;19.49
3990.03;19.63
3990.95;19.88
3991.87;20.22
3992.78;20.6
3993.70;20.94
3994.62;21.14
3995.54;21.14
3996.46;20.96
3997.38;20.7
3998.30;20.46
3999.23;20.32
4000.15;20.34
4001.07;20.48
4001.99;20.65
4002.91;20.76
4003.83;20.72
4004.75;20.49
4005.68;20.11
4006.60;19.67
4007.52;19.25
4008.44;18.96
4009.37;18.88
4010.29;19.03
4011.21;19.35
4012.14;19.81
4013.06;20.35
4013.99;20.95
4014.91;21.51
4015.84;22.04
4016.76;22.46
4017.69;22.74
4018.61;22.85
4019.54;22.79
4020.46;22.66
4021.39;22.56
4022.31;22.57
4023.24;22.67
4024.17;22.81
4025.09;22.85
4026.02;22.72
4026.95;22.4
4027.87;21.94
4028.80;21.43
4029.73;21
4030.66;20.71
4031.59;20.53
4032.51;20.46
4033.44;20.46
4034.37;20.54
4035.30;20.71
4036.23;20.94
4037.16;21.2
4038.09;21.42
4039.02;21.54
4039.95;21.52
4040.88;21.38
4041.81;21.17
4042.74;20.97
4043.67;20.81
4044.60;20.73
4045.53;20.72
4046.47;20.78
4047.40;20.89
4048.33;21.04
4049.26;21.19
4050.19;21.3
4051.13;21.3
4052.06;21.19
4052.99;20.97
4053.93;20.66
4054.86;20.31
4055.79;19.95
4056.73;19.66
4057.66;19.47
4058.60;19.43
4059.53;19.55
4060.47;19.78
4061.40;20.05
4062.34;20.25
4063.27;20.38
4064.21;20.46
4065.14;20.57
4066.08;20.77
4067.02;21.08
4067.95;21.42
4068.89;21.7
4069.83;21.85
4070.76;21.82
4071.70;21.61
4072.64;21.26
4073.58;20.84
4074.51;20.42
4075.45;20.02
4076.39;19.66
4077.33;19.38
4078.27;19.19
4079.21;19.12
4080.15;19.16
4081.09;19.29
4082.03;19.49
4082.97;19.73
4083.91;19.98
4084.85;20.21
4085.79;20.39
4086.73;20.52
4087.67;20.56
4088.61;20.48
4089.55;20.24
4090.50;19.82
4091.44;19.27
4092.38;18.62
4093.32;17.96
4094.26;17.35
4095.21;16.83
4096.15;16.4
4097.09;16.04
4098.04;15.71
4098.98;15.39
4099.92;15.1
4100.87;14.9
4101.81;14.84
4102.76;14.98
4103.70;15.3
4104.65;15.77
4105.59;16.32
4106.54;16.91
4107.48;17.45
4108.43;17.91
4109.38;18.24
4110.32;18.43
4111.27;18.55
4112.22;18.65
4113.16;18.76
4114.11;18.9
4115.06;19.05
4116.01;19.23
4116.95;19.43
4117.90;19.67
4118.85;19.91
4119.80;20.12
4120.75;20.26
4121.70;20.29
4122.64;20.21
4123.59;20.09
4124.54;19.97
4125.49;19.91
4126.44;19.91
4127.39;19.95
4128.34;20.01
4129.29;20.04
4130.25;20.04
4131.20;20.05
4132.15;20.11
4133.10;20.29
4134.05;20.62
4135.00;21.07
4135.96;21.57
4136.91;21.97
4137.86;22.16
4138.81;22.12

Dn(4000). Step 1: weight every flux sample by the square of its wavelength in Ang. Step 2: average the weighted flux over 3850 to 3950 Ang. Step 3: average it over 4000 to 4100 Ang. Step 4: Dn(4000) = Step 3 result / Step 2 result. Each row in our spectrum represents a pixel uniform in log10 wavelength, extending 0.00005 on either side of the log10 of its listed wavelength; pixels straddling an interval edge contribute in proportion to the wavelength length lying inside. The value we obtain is 1.29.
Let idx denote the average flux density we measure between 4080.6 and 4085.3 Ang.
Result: 19.7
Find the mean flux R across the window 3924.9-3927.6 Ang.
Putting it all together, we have 16.2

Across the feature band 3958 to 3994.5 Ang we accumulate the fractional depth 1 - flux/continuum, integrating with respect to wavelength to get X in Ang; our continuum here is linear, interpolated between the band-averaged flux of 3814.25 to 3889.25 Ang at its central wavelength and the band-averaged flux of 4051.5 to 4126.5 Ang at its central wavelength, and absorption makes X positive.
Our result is 4.1 Ang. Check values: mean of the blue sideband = 16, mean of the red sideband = 19.2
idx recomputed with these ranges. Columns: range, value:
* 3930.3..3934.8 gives 13.2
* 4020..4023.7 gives 22.6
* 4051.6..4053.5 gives 21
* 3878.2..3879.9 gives 16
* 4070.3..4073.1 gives 21.5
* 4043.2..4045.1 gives 20.8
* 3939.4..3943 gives 18.1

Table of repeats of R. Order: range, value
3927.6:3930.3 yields 14.5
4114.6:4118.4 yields 19.4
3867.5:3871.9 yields 19.1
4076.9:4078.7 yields 19.3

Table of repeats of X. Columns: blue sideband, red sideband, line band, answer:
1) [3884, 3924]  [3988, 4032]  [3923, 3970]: 6.0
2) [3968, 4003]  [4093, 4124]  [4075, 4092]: -2.0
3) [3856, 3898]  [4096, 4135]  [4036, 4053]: -3.1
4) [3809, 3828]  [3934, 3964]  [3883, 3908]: 1.9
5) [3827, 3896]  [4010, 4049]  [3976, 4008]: 1.3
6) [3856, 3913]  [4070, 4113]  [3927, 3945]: 1.9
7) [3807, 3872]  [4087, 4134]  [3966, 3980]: 3.4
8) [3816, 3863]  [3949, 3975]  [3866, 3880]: -2.3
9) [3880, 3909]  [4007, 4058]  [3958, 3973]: 4.8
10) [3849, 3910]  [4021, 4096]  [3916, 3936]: 2.4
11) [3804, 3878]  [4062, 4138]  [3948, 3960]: -0.6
